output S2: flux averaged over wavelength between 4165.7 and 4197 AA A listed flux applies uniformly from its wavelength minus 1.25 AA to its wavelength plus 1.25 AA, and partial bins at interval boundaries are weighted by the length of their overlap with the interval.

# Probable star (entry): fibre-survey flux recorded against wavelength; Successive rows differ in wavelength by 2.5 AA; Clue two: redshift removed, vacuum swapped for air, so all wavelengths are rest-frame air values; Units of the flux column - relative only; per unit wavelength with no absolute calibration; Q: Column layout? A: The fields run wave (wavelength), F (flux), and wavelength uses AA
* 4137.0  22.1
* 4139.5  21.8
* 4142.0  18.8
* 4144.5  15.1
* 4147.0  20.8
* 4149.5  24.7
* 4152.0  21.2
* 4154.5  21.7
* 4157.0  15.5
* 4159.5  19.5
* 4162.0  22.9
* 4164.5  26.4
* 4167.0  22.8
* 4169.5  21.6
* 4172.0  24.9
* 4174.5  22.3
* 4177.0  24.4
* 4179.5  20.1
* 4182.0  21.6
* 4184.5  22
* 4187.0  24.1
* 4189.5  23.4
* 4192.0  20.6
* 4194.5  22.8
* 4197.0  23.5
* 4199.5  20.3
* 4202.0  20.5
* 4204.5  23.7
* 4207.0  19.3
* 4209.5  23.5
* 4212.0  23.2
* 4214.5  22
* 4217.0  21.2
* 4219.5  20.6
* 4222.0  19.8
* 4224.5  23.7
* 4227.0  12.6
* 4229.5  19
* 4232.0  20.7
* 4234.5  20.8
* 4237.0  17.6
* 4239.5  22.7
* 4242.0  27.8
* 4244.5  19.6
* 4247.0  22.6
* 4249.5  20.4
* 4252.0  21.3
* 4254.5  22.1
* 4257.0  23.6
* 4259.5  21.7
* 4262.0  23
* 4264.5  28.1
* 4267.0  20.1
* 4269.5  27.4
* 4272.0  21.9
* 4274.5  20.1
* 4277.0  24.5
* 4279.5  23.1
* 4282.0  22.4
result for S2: 22.6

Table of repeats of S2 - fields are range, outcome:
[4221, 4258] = 20.9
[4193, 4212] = 22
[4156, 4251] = 21.6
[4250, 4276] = 22.9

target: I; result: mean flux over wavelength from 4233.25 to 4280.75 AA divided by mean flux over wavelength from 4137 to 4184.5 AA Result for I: 1.0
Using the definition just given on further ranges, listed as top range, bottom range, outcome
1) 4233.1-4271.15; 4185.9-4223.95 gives 1.03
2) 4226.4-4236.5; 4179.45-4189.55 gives 0.83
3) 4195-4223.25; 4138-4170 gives 1.03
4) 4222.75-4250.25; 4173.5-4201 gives 0.93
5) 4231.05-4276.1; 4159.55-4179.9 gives 0.97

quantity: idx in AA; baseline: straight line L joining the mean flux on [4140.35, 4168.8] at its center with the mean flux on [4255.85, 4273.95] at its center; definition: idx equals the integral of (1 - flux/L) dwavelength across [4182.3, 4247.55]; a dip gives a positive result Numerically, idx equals 2.6 AA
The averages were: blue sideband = 20.9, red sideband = 23.5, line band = 21.4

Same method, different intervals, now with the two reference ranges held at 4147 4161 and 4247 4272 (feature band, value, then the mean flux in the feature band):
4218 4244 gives 2.1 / 20.5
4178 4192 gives -0.5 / 22.1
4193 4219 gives -0.2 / 21.9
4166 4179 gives -1.2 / 23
